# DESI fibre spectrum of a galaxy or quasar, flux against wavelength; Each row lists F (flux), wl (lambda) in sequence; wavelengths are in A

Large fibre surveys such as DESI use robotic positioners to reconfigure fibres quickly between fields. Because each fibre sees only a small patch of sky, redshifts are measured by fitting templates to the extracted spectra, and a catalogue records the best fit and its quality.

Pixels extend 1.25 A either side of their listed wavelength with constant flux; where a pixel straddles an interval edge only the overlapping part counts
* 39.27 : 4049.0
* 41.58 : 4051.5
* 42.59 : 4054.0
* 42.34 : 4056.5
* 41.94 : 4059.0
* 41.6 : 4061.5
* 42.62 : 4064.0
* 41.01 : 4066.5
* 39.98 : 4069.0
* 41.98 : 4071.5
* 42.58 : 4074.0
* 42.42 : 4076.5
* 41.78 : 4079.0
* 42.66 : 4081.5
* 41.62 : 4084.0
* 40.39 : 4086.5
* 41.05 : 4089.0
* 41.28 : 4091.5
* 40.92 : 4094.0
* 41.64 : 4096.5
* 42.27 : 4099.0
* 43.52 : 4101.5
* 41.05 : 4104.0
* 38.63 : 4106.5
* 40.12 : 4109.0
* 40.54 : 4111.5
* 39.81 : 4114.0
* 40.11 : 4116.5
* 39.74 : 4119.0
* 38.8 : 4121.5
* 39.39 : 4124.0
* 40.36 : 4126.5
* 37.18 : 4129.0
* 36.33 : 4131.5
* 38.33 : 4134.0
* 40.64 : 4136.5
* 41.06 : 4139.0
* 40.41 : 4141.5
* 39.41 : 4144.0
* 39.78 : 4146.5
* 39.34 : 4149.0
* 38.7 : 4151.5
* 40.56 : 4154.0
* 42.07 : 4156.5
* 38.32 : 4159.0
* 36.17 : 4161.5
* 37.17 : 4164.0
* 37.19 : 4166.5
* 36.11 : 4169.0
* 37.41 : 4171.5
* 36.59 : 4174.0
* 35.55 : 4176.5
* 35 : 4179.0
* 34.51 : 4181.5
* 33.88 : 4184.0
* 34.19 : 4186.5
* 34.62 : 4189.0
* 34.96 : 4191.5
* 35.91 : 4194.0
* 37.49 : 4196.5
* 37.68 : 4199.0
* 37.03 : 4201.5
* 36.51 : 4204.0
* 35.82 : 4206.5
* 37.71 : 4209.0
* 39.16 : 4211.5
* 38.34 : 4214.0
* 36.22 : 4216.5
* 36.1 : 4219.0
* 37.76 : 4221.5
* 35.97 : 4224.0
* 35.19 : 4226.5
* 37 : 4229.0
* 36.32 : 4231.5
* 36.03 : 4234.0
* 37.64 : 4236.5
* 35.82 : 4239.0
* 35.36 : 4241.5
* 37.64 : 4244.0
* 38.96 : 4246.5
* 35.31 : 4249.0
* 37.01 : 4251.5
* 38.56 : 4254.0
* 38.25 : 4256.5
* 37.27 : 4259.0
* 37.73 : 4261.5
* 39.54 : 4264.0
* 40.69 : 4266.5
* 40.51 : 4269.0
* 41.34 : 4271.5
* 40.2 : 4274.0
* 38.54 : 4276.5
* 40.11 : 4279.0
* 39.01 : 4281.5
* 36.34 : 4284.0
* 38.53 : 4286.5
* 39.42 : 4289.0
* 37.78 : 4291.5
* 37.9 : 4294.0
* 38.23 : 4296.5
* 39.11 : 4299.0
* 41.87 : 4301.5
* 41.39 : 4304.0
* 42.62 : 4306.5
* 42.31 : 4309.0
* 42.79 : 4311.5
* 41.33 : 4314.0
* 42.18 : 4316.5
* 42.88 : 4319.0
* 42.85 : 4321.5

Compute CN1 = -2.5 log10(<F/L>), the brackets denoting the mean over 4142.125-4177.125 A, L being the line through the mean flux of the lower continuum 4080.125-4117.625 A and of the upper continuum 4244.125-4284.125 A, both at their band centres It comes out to 0.05 mag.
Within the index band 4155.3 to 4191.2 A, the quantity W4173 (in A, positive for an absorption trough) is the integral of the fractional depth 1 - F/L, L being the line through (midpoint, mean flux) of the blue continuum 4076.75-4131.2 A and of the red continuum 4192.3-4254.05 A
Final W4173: 2.0 A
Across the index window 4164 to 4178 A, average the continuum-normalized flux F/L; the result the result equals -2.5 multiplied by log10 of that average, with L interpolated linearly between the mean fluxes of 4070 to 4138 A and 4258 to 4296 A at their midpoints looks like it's 0.10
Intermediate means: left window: 40.6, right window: 39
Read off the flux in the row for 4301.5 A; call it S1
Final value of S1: 41.87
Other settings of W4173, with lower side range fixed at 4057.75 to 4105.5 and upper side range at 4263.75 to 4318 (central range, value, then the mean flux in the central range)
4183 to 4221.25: 4.07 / 36.4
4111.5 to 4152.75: 1.93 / 39.4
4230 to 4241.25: 1.15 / 36.4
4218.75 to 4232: 1.36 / 36.4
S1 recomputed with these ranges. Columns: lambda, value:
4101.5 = 43.52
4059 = 41.94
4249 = 35.31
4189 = 34.62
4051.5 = 41.58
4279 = 40.11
